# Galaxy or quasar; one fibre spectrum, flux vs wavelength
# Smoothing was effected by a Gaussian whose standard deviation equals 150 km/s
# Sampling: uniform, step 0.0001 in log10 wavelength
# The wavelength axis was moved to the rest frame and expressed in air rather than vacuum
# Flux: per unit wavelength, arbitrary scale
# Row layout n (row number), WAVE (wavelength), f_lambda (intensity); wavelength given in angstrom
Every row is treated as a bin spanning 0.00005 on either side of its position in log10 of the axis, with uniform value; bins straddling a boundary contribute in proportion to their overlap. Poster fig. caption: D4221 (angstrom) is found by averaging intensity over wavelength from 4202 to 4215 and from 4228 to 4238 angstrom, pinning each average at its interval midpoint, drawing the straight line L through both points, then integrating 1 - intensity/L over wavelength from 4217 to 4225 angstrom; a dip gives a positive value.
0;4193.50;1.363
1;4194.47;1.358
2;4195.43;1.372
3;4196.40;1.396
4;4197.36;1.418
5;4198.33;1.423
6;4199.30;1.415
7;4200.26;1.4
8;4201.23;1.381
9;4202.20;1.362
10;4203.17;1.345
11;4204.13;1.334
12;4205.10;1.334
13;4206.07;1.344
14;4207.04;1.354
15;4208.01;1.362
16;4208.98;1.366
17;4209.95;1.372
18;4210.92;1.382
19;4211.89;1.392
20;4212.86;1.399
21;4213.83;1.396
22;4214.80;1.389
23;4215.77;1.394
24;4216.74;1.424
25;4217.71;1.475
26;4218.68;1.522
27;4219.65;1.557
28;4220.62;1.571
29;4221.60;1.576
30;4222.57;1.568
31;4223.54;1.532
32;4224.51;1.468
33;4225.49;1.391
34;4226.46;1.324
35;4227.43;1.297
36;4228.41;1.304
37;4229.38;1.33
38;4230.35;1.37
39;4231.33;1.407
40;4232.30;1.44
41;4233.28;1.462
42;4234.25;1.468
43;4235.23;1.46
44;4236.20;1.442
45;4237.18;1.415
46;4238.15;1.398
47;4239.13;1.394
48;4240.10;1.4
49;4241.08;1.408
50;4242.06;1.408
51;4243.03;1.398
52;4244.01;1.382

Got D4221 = -0.8 angstrom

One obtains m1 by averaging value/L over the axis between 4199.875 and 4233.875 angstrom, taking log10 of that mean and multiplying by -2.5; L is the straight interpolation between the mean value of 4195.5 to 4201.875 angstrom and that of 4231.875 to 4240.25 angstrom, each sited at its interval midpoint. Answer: 0.01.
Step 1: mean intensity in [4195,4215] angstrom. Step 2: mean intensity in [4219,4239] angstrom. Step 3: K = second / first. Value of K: 1.0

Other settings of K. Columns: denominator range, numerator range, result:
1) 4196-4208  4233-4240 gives 1.04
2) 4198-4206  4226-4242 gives 1.02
